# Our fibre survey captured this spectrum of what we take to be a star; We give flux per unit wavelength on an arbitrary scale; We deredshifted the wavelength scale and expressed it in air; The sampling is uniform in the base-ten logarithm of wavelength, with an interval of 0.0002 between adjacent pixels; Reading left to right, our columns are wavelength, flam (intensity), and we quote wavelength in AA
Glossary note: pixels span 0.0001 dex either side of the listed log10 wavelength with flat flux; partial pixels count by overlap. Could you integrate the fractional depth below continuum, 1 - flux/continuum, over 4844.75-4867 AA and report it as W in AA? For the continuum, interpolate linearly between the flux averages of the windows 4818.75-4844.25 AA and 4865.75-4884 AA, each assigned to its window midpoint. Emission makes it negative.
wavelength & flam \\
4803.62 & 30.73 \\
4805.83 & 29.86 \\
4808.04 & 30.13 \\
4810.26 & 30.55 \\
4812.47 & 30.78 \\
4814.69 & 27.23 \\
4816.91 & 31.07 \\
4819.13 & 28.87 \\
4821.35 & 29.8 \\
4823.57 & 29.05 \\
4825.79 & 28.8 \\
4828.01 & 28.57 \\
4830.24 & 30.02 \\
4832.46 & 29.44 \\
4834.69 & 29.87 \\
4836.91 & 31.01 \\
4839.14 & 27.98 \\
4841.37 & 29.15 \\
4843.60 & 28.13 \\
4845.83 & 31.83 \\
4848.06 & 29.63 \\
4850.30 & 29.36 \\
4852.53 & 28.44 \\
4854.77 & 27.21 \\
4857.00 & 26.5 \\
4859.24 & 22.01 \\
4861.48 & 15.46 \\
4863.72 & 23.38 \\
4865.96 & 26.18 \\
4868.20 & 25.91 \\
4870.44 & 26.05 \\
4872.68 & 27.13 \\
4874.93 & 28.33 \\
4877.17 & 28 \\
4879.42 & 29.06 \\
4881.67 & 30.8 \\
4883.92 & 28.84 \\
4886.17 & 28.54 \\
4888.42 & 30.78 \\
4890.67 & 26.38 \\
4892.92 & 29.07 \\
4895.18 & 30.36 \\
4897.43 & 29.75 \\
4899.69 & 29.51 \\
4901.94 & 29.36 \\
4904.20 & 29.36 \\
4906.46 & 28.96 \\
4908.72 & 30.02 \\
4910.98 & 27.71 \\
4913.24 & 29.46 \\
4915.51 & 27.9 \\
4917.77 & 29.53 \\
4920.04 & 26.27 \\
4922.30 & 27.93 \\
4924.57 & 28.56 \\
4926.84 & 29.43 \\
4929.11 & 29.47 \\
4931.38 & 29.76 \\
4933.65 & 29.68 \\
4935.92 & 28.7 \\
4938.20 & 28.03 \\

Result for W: 1.95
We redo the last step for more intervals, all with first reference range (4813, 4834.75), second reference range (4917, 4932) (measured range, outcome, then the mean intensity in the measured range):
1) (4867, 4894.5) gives 0.6 AA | 28.3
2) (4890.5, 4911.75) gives -0.3 AA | 29.2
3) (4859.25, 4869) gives 2.2 AA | 22.5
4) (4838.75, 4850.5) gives -0.1 AA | 29.4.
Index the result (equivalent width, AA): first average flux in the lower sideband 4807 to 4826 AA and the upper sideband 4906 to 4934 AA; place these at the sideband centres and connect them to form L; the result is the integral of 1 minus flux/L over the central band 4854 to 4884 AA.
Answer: 3.3 AA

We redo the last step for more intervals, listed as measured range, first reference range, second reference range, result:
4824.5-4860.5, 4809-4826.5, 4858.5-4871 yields -3.4 AA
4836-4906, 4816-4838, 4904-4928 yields 3.1 AA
